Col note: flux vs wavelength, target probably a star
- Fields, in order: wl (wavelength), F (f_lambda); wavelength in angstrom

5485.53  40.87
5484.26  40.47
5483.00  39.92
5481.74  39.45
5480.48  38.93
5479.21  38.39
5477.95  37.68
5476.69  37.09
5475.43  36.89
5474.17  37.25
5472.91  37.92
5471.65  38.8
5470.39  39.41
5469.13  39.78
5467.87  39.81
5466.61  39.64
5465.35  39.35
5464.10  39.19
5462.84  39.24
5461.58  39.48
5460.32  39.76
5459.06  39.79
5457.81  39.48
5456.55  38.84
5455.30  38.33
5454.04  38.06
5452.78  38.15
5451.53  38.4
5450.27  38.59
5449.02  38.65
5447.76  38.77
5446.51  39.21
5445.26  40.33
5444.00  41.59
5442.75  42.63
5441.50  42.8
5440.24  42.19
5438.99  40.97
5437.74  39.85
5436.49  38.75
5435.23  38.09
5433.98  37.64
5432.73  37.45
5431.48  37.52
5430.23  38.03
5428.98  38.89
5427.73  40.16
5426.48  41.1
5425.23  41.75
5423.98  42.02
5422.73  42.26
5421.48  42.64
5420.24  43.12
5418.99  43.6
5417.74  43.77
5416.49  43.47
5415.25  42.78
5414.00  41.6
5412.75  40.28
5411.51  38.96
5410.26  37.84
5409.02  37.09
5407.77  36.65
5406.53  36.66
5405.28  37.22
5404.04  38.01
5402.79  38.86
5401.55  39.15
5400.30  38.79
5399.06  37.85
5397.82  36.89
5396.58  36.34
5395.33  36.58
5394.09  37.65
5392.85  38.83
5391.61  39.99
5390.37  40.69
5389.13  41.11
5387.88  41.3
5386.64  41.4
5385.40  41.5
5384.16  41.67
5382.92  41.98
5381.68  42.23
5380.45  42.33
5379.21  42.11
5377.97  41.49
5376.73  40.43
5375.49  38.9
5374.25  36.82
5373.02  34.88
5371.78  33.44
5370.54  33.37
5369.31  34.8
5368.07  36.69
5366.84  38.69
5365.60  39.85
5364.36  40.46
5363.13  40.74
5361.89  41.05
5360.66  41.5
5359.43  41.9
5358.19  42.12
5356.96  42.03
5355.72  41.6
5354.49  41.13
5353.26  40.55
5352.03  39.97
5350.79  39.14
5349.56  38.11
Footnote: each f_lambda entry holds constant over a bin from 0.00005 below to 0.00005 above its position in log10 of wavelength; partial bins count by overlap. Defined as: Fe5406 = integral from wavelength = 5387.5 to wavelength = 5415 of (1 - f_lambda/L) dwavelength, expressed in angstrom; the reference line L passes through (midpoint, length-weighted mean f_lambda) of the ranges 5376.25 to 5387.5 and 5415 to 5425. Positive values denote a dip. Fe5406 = 2.4 angstrom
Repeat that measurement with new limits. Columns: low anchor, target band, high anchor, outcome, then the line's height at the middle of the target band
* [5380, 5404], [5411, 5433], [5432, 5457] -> -0.88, 39.6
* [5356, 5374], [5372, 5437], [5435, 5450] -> -0.31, 39.5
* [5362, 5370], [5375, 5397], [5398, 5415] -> -1.06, 38.5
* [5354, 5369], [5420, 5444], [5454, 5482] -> -0.62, 39.4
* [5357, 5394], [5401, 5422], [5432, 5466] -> -0.26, 39.6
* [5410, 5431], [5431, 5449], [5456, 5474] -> 0.27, 40.4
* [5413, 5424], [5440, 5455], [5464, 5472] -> 0.37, 40.8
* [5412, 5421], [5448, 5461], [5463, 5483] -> 0.38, 40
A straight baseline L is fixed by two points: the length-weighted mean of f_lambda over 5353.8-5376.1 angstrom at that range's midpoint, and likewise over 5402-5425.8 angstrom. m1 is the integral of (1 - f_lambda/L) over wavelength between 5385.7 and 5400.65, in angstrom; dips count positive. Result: 0.3 angstrom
